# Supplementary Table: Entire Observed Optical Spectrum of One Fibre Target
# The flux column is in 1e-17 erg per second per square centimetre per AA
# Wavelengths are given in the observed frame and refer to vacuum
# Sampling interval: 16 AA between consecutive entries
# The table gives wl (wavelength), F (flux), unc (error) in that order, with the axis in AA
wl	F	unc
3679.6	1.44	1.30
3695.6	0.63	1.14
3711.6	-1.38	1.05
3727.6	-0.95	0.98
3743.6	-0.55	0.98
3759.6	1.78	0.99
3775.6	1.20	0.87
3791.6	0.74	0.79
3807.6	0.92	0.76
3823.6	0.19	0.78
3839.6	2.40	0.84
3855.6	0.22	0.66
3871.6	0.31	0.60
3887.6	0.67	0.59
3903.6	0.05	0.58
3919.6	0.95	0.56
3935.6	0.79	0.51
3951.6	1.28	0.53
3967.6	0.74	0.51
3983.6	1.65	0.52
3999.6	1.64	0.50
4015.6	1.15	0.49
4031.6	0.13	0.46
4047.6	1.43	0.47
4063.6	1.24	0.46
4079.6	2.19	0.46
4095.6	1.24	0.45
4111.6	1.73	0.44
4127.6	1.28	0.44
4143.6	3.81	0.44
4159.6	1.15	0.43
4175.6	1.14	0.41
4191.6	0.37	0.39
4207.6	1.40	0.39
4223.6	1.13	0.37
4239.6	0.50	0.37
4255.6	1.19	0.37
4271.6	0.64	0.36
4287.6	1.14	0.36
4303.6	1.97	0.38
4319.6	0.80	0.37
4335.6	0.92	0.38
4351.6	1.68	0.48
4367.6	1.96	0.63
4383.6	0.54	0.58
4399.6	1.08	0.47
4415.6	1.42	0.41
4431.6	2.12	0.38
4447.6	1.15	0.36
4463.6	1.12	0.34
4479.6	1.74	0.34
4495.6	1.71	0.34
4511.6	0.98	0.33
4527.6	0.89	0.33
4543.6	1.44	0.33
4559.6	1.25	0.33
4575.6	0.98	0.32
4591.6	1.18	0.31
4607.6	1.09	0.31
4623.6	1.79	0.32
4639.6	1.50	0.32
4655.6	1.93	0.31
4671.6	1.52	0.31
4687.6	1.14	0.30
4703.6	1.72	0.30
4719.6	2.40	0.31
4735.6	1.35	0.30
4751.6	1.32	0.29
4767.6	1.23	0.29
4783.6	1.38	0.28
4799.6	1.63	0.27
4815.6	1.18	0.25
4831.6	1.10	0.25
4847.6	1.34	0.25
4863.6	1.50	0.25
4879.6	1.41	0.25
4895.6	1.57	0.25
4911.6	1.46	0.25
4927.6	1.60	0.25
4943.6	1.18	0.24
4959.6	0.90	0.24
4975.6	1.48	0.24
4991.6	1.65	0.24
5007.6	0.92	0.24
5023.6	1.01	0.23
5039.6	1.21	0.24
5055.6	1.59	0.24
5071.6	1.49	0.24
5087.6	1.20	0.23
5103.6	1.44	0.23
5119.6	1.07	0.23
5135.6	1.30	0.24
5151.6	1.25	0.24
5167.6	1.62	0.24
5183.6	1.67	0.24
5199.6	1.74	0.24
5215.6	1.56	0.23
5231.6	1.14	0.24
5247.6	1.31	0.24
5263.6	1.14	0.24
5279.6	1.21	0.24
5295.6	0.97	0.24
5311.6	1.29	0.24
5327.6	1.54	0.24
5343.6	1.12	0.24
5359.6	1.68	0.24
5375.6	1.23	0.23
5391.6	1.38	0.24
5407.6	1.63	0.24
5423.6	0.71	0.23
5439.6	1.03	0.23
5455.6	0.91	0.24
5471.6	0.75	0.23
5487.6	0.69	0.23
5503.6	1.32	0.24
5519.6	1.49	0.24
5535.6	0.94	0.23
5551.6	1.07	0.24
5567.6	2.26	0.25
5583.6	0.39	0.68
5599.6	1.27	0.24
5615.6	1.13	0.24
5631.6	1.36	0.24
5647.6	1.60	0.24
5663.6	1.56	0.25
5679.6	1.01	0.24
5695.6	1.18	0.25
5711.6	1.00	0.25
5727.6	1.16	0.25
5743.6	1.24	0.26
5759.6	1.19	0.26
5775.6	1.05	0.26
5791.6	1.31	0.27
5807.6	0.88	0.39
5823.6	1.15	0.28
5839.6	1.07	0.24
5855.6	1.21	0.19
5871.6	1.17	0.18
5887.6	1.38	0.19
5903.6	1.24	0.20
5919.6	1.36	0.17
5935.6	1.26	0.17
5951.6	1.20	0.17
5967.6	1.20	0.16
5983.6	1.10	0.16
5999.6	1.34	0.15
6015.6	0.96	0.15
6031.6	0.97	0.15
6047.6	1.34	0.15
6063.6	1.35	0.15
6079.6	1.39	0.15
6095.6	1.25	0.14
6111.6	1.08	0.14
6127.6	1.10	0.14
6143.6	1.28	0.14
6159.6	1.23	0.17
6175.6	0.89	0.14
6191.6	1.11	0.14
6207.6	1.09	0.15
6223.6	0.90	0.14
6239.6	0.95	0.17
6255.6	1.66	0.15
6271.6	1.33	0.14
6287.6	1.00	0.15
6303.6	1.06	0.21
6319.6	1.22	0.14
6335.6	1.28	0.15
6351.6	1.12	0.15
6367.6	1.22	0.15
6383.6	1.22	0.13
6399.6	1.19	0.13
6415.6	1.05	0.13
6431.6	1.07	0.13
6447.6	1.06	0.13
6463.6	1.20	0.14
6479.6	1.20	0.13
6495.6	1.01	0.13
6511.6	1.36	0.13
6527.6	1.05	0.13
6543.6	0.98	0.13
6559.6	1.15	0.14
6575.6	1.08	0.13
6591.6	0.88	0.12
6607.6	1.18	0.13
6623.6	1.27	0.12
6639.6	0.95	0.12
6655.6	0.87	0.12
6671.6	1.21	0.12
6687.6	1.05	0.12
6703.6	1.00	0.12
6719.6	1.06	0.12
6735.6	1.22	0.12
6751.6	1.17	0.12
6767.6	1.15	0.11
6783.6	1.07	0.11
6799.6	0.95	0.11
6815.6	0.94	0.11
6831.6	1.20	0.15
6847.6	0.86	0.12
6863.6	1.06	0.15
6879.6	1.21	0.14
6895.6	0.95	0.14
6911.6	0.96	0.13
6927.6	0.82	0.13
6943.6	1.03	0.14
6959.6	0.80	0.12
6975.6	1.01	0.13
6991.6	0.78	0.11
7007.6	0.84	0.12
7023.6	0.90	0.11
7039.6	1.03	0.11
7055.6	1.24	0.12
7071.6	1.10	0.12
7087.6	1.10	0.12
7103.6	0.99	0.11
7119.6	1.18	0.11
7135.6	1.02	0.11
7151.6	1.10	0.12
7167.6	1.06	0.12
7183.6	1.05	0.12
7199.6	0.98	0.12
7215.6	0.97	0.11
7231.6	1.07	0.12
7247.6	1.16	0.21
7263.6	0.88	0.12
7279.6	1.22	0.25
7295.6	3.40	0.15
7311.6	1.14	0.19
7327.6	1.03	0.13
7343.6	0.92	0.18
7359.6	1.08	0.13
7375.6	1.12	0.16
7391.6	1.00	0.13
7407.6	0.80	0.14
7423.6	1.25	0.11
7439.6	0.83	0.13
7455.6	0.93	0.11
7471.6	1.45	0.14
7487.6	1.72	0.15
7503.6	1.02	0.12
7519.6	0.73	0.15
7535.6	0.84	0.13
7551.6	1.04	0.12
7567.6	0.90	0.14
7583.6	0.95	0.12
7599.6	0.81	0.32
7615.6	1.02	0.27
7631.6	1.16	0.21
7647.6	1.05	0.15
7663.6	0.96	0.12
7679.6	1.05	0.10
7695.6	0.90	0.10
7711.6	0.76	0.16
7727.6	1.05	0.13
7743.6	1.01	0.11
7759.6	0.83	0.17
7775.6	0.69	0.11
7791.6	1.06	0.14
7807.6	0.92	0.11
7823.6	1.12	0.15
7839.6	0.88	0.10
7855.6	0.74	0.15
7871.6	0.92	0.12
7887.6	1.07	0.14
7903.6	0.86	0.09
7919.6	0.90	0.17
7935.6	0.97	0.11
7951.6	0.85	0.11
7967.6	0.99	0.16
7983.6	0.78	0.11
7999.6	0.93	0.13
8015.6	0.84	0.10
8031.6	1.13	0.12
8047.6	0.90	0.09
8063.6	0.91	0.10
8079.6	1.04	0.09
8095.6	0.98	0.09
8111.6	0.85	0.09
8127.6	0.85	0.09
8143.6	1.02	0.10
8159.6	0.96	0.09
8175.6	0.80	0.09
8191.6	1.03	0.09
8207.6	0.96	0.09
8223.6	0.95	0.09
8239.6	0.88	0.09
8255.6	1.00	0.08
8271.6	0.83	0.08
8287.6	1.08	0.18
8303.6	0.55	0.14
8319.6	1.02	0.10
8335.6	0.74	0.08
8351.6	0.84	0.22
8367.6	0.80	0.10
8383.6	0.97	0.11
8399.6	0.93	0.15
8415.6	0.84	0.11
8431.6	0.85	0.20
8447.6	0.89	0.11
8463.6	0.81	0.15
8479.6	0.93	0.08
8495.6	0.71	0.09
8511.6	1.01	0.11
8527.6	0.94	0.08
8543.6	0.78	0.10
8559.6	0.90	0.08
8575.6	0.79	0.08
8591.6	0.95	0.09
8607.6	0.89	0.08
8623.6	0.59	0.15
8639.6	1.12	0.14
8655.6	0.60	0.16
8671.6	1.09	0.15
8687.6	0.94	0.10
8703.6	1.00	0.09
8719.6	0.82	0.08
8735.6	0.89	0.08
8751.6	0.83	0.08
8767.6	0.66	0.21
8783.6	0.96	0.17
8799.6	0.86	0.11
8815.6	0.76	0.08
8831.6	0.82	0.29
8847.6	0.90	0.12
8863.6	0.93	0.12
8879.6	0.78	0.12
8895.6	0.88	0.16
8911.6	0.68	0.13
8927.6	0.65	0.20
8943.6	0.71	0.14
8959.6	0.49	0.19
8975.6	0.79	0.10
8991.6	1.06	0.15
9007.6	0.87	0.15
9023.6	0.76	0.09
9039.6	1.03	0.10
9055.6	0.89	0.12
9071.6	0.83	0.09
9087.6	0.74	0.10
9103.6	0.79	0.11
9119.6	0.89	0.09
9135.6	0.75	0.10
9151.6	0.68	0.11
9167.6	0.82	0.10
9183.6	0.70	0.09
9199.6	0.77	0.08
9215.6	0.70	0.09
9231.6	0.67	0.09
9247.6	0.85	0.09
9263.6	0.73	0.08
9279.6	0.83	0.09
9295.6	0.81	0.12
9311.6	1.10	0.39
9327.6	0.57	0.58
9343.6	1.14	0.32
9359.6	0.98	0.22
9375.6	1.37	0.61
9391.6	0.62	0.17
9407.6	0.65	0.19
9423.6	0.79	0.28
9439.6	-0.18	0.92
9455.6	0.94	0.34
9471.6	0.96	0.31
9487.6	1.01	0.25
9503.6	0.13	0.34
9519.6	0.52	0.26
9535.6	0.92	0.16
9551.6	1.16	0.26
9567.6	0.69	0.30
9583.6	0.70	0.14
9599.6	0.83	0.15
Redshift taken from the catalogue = 0.112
